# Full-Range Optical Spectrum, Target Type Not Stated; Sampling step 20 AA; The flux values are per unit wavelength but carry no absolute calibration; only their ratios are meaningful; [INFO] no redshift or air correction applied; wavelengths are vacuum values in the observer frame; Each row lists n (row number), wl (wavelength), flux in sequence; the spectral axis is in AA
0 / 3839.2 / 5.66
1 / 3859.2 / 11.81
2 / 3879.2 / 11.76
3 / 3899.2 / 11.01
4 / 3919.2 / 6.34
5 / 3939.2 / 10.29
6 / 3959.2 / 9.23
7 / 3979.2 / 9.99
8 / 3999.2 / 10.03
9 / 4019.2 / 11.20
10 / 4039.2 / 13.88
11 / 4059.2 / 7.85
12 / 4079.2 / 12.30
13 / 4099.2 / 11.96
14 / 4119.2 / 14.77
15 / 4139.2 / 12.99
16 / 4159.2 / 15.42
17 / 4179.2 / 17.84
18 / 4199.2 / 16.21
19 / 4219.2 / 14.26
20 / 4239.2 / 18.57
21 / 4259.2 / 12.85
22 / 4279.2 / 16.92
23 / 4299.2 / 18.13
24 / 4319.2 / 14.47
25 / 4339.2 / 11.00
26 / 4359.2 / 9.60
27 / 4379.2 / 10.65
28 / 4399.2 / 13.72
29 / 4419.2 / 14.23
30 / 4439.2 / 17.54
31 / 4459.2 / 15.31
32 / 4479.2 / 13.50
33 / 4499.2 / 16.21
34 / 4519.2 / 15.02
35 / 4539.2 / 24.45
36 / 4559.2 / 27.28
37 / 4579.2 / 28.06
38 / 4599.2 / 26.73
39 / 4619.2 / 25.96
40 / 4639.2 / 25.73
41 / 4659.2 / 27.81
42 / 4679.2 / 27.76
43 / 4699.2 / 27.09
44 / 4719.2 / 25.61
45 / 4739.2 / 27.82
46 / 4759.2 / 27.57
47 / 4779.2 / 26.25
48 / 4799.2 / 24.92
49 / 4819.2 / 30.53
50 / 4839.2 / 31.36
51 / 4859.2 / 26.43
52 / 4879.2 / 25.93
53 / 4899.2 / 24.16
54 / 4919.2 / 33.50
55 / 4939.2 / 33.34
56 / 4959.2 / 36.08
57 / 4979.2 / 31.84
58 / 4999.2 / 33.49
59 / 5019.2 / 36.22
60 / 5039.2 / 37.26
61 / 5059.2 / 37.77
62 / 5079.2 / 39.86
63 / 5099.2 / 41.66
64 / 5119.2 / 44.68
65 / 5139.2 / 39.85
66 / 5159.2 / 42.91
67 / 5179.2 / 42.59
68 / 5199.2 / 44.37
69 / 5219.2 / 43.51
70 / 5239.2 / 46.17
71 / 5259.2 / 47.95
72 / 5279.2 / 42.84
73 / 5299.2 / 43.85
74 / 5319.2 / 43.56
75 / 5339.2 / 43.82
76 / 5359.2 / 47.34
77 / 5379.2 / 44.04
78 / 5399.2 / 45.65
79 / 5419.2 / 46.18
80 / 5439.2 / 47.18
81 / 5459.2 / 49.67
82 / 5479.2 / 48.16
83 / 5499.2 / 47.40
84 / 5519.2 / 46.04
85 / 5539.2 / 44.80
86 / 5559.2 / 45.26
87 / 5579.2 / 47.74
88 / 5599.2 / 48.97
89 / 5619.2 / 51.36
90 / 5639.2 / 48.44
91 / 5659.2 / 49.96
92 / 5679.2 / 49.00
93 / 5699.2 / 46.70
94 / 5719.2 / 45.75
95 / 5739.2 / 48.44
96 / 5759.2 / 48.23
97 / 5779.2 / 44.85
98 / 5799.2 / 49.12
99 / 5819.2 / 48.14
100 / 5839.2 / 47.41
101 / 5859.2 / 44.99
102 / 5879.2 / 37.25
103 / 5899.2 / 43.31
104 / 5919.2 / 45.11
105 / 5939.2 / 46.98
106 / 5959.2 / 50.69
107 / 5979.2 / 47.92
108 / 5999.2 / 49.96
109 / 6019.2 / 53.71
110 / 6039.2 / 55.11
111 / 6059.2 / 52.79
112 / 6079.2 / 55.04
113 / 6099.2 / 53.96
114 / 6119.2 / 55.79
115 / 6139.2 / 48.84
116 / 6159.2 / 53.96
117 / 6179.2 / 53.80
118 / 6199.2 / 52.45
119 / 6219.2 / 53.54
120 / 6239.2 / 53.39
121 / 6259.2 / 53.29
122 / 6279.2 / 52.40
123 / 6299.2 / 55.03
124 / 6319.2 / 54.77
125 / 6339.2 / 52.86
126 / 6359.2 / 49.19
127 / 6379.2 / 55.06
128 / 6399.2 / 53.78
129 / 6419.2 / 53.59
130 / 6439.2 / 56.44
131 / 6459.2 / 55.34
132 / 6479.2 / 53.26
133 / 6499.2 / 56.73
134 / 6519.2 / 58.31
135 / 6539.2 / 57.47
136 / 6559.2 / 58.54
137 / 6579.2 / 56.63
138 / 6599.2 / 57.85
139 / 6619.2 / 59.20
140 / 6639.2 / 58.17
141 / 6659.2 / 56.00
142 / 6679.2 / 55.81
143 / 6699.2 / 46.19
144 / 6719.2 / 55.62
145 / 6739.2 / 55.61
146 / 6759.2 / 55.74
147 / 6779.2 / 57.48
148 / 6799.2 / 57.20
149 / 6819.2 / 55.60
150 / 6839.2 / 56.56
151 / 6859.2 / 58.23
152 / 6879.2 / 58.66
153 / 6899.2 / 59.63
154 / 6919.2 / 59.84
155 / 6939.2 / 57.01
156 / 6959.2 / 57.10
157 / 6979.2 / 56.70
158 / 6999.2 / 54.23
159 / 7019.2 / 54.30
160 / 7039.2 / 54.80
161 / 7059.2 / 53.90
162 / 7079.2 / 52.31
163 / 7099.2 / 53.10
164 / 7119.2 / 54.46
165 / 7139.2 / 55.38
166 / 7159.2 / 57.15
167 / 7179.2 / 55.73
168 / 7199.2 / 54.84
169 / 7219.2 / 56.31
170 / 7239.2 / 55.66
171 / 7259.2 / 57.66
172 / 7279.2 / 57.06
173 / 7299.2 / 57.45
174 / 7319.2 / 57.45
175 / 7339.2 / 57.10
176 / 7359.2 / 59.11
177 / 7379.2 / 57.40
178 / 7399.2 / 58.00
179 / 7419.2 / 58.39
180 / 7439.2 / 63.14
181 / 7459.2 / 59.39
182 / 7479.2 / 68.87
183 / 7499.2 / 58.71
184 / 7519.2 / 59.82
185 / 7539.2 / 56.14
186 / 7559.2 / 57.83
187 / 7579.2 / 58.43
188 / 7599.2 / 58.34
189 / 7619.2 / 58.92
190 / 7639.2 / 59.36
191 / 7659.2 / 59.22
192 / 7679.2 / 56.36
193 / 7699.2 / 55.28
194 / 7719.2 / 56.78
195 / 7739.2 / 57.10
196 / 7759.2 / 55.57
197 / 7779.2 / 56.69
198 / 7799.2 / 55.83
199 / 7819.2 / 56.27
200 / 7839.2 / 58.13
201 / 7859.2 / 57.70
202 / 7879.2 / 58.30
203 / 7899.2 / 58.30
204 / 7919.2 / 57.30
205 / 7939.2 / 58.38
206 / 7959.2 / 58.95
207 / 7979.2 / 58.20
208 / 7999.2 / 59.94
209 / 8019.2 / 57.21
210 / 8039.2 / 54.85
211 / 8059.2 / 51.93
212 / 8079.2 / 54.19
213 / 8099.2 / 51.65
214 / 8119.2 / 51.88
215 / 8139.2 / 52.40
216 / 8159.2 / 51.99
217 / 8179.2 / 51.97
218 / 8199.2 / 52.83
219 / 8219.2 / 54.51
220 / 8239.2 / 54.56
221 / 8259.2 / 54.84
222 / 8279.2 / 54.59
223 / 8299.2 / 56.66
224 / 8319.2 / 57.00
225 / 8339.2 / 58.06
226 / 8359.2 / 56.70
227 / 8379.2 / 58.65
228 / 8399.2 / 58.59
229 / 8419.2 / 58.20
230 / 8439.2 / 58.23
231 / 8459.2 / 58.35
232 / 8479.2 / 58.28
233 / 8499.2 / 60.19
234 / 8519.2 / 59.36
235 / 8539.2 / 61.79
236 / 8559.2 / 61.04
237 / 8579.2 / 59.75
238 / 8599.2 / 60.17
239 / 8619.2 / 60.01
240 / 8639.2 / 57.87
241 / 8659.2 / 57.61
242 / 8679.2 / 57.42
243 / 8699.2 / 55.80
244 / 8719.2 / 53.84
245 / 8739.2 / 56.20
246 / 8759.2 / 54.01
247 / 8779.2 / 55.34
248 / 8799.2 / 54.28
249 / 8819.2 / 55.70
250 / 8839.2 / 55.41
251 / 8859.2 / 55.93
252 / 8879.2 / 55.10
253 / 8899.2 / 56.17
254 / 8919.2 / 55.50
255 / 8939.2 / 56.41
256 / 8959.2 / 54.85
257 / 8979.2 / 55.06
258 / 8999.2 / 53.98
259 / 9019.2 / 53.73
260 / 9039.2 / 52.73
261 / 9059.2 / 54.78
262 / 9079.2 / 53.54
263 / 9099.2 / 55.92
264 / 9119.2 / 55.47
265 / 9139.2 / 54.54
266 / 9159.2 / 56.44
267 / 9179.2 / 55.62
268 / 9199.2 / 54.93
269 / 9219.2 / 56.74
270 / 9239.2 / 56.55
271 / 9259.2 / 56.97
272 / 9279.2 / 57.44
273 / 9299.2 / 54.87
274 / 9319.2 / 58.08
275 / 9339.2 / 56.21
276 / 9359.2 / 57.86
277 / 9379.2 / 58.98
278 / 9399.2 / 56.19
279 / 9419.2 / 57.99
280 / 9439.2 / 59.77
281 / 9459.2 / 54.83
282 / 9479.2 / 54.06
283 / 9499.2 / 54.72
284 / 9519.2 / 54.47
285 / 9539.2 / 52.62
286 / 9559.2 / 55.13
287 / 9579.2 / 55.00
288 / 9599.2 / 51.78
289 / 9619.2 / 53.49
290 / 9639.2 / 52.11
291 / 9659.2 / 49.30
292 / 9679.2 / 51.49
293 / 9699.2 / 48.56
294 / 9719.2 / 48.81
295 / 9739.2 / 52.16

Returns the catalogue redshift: 0.14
